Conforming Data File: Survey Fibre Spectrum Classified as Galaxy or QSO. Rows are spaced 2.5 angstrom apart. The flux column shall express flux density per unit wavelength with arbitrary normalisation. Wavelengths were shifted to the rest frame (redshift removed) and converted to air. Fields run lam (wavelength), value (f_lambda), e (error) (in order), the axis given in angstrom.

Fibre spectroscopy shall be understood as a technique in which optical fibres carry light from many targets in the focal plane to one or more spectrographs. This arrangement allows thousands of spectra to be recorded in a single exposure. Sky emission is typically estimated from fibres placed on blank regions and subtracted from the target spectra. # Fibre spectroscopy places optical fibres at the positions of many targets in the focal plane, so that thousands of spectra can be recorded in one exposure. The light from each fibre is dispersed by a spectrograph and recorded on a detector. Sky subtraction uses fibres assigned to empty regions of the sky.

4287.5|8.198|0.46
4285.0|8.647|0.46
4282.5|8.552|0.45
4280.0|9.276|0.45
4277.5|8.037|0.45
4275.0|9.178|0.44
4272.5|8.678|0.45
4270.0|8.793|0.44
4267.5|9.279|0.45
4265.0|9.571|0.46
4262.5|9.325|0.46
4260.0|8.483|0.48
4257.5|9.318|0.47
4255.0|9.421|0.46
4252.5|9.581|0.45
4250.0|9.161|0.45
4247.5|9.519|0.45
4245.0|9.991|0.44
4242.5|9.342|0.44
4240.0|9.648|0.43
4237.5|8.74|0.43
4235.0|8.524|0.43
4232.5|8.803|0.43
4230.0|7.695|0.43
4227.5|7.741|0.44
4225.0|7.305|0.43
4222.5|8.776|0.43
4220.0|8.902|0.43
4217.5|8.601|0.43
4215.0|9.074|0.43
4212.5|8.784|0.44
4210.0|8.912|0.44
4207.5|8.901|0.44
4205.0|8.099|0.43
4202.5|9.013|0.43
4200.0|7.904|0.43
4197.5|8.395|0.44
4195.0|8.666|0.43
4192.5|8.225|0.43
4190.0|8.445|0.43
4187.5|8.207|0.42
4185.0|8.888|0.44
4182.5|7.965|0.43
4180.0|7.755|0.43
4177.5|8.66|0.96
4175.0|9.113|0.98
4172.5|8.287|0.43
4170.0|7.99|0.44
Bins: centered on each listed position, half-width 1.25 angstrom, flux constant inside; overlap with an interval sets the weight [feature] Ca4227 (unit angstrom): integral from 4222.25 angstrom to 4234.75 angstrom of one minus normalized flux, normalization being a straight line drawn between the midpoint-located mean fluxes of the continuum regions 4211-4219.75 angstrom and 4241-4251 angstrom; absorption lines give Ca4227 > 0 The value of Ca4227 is 1.5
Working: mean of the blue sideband 8.83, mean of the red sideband 9.52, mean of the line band 8.04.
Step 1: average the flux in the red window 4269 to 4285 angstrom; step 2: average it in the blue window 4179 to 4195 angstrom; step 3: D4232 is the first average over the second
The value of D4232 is 1.05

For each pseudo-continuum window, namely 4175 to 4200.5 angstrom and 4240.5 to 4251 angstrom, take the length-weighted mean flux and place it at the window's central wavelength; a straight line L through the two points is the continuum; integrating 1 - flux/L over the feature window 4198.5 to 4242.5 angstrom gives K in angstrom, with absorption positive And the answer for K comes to 2.1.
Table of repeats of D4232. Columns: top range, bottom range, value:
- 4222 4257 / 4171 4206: 1.06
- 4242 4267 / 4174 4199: 1.11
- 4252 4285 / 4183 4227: 1.06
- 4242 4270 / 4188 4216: 1.09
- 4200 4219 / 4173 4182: 1.03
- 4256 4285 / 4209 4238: 1.06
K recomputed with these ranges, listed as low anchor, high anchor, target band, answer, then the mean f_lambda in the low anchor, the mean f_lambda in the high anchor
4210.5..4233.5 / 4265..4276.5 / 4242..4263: -1.3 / 8.42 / 9.03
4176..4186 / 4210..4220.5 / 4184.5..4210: 0.3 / 8.32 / 8.84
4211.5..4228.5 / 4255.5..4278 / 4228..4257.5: -1.3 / 8.46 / 9.01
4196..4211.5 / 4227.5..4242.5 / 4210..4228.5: 0.2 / 8.54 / 8.66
